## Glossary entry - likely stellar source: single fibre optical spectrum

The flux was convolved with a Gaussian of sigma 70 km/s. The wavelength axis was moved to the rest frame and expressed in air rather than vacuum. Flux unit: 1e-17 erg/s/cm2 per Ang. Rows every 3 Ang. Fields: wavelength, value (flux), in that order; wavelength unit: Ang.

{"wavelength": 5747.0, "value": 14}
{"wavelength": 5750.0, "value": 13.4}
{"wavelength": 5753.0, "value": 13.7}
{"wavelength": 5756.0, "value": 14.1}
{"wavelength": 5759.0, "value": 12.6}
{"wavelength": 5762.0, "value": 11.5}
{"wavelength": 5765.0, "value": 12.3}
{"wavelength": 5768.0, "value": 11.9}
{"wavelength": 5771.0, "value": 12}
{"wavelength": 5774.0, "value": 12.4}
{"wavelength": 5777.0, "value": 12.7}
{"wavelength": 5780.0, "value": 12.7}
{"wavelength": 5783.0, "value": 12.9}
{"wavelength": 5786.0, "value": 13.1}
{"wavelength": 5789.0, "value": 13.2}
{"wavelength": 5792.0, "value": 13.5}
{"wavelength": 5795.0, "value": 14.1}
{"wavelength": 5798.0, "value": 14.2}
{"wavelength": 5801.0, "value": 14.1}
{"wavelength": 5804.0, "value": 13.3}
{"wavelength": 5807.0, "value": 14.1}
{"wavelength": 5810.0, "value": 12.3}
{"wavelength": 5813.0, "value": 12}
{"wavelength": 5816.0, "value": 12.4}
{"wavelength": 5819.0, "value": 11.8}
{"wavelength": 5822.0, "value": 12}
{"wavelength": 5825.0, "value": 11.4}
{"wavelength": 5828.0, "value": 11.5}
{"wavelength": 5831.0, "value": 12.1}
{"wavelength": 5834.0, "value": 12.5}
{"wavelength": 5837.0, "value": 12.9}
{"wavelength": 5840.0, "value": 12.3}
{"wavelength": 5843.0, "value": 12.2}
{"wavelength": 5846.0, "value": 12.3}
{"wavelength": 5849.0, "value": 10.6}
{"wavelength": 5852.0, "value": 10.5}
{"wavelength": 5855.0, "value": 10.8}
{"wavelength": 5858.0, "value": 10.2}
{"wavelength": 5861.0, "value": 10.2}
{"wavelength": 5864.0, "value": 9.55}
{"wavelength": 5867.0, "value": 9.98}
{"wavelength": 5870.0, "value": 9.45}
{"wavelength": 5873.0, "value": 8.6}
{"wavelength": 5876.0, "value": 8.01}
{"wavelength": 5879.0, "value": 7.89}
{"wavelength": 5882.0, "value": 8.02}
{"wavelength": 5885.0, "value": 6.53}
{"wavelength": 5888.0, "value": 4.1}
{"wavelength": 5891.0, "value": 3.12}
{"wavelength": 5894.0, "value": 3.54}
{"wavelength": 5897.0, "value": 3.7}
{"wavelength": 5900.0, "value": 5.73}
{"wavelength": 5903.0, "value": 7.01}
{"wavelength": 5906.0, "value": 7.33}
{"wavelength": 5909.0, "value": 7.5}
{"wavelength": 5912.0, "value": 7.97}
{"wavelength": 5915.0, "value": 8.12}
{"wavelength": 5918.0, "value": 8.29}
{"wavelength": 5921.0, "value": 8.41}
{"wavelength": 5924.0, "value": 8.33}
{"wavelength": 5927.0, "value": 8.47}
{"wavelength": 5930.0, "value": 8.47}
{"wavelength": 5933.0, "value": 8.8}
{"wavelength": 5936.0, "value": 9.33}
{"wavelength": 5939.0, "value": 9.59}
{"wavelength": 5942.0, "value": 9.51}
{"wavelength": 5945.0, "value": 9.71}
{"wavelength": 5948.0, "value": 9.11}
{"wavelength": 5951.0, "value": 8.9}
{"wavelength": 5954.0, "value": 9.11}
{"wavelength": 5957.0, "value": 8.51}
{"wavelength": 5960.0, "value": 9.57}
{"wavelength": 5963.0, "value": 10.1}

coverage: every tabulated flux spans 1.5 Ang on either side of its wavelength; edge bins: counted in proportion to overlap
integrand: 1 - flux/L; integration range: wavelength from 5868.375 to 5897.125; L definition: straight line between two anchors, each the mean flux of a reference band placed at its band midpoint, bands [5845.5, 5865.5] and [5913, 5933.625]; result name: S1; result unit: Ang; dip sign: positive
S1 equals 9.7 Ang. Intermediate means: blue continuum 10.5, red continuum 8.39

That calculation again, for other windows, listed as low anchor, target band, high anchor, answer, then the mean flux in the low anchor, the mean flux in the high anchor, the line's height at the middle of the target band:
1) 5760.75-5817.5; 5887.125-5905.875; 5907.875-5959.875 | 9.6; 12.9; 8.74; 9.81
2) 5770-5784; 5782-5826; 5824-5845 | -2.2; 12.5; 12.2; 12.4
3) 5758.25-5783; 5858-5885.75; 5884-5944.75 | -0.2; 12.3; 7.25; 8.74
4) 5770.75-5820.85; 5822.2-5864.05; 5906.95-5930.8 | -1.1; 13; 8.17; 11.1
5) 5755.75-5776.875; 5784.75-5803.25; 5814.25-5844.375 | -2.2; 12.3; 12.1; 12.2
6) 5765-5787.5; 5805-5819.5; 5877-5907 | -3.1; 12.5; 5.71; 10.4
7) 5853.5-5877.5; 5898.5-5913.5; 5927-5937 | 3.3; 9.6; 8.78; 9.1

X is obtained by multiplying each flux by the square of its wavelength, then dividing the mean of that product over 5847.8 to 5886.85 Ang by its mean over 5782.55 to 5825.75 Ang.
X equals 0.7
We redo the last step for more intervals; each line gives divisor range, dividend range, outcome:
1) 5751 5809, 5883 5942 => 0.57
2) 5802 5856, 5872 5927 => 0.58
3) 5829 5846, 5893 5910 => 0.48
